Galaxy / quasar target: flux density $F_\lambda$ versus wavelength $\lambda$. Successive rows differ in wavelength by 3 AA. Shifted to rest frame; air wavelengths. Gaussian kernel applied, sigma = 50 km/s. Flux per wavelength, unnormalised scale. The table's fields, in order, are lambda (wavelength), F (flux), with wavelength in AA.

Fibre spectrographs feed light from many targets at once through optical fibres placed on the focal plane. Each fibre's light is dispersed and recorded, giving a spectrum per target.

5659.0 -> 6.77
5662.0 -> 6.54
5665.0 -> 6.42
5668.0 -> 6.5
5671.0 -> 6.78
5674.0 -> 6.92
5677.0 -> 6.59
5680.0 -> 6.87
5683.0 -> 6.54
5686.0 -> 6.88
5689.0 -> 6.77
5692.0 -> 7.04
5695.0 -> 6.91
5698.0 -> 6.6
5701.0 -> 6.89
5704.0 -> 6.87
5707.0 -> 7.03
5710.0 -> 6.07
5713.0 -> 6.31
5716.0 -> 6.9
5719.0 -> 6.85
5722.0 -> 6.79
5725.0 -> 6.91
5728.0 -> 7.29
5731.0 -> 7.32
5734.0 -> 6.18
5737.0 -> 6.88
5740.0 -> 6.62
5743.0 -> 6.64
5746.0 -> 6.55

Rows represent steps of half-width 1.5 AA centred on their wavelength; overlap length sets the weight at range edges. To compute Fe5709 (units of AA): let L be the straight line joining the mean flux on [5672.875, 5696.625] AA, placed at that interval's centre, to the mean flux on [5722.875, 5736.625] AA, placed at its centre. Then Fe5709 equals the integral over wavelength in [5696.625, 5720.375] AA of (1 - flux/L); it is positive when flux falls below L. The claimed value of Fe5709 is 0.6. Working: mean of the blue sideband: 6.81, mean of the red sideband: 6.92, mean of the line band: 6.69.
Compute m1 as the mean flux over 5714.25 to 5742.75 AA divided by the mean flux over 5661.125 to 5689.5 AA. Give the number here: 1.0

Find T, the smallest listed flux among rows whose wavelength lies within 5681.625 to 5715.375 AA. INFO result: 6.07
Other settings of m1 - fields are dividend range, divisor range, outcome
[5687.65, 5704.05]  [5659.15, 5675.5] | 1.03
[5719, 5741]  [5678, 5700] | 1.01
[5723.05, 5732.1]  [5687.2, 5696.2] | 1.04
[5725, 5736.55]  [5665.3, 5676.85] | 1.04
